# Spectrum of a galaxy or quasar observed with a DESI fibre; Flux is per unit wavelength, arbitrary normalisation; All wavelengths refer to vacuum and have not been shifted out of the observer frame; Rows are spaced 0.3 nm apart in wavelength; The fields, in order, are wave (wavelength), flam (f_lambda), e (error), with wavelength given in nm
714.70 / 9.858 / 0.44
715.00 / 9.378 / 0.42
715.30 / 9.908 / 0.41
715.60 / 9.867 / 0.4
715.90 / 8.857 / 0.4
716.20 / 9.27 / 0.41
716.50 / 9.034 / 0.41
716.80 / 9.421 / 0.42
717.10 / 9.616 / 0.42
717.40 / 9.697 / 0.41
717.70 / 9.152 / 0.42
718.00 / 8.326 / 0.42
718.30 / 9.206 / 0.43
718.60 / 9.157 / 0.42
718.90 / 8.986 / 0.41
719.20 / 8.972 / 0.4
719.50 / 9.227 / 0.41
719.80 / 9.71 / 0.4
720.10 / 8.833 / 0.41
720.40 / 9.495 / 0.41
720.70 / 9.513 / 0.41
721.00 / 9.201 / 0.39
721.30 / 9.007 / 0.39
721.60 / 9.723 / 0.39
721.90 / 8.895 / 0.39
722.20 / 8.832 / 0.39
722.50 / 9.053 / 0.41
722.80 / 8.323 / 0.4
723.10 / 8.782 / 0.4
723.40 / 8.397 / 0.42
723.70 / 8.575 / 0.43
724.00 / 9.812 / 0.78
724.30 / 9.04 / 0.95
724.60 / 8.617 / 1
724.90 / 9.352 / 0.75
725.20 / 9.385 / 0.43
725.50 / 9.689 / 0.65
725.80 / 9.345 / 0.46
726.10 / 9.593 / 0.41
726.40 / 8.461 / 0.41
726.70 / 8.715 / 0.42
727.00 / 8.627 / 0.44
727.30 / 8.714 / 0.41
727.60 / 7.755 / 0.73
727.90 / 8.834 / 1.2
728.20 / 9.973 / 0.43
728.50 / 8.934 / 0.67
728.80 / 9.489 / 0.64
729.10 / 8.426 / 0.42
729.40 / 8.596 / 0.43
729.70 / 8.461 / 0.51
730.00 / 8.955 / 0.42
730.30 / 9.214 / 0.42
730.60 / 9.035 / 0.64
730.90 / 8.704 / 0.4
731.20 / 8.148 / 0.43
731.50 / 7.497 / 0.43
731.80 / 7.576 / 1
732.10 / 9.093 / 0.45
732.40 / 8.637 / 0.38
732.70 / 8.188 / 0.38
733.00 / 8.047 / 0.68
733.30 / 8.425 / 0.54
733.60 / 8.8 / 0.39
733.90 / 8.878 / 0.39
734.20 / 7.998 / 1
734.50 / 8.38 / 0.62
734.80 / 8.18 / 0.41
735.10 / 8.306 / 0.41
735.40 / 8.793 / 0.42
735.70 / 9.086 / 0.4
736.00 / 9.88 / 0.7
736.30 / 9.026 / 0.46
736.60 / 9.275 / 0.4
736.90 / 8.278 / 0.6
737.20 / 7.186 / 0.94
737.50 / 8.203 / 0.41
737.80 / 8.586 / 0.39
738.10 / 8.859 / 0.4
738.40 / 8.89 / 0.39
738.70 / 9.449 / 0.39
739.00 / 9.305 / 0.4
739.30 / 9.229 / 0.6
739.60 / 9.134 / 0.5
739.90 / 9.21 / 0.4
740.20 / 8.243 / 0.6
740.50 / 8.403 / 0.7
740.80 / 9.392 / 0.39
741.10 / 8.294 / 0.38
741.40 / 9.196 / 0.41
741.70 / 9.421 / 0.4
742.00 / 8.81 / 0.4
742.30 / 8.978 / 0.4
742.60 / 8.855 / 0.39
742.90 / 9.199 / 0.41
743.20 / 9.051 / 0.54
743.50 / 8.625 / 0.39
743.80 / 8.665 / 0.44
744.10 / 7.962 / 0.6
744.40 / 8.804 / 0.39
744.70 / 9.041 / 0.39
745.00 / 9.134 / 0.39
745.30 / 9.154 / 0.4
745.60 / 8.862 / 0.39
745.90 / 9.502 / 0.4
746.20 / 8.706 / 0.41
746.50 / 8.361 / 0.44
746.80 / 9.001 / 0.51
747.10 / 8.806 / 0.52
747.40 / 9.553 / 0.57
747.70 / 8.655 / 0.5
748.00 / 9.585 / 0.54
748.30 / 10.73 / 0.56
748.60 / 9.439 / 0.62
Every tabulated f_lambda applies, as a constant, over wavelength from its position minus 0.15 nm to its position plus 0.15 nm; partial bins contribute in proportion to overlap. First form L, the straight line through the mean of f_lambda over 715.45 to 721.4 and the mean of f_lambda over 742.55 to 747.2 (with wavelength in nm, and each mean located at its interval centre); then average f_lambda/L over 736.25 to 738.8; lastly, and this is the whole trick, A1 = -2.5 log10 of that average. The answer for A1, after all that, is 0.044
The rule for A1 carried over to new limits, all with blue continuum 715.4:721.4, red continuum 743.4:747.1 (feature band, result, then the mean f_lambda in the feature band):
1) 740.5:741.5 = 0.00 mag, 8.87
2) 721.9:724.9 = 0.04 mag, 8.86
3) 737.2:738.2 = 0.08 mag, 8.33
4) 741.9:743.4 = -0.01 mag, 8.97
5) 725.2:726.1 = -0.04 mag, 9.51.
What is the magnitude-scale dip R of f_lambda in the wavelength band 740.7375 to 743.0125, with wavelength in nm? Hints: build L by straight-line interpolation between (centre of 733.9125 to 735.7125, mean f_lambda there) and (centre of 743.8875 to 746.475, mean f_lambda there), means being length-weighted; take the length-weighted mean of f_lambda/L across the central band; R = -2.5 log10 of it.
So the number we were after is -0.03 mag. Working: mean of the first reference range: 8.44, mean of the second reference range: 8.86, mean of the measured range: 9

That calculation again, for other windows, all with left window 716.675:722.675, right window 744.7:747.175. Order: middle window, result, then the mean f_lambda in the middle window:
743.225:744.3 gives 0.057 mag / 8.51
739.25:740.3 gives 0.006 mag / 8.96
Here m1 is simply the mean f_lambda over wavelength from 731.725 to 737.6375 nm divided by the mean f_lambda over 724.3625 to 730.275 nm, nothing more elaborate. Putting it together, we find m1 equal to 1.0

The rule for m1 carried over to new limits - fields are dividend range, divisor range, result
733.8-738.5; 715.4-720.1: 0.93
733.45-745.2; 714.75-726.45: 0.96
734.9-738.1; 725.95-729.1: 0.97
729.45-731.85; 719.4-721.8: 0.91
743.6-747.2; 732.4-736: 1.04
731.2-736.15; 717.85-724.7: 0.94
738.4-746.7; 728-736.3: 1.03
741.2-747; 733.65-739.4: 1.02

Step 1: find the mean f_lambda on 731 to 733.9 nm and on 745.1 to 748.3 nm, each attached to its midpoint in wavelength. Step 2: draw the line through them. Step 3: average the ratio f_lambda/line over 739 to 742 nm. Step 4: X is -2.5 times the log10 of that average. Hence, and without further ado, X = -0.02 mag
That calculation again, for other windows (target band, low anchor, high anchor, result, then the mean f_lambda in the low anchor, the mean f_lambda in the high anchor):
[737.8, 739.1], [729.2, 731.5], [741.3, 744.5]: -0.03 mag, 8.64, 8.87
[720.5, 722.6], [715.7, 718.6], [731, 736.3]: -0.02 mag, 9.19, 8.48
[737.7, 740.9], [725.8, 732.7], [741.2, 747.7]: -0.01 mag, 8.7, 8.93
